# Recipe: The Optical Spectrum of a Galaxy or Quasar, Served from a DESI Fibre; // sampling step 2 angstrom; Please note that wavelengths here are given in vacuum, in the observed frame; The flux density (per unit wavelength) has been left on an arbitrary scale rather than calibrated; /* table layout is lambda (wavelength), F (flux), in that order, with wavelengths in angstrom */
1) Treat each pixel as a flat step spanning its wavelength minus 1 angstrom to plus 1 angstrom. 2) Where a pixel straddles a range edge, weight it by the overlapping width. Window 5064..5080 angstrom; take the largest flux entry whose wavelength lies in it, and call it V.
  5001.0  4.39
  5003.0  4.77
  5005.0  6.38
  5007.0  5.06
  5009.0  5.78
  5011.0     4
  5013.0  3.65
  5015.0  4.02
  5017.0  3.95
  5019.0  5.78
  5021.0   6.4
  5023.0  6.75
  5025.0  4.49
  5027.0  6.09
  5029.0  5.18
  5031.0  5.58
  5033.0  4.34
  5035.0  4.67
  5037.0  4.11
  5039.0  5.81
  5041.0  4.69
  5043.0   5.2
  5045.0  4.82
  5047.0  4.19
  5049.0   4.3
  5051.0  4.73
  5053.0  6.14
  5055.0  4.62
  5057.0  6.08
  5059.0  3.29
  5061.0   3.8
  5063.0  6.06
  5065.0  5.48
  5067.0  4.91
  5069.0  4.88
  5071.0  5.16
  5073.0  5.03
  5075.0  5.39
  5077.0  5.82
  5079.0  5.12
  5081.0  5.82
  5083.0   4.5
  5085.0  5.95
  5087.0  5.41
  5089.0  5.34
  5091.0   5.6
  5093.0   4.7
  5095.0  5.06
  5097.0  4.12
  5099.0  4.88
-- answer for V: 5.82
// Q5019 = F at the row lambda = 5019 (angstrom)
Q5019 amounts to 5.78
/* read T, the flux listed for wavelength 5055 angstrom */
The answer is 4.62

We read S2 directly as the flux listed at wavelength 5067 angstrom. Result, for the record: 4.91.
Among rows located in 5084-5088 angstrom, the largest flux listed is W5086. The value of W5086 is 5.95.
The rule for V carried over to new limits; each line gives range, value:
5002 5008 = 6.38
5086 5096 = 5.6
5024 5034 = 6.09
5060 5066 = 6.06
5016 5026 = 6.75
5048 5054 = 6.14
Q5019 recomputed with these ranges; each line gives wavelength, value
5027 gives 6.09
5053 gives 6.14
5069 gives 4.88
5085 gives 5.95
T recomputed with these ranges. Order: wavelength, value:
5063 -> 6.06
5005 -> 6.38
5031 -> 5.58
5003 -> 4.77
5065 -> 5.48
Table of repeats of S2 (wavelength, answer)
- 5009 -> 5.78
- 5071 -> 5.16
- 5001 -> 4.39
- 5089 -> 5.34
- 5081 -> 5.82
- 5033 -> 4.34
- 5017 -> 3.95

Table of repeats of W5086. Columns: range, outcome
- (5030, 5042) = 5.81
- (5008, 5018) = 5.78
